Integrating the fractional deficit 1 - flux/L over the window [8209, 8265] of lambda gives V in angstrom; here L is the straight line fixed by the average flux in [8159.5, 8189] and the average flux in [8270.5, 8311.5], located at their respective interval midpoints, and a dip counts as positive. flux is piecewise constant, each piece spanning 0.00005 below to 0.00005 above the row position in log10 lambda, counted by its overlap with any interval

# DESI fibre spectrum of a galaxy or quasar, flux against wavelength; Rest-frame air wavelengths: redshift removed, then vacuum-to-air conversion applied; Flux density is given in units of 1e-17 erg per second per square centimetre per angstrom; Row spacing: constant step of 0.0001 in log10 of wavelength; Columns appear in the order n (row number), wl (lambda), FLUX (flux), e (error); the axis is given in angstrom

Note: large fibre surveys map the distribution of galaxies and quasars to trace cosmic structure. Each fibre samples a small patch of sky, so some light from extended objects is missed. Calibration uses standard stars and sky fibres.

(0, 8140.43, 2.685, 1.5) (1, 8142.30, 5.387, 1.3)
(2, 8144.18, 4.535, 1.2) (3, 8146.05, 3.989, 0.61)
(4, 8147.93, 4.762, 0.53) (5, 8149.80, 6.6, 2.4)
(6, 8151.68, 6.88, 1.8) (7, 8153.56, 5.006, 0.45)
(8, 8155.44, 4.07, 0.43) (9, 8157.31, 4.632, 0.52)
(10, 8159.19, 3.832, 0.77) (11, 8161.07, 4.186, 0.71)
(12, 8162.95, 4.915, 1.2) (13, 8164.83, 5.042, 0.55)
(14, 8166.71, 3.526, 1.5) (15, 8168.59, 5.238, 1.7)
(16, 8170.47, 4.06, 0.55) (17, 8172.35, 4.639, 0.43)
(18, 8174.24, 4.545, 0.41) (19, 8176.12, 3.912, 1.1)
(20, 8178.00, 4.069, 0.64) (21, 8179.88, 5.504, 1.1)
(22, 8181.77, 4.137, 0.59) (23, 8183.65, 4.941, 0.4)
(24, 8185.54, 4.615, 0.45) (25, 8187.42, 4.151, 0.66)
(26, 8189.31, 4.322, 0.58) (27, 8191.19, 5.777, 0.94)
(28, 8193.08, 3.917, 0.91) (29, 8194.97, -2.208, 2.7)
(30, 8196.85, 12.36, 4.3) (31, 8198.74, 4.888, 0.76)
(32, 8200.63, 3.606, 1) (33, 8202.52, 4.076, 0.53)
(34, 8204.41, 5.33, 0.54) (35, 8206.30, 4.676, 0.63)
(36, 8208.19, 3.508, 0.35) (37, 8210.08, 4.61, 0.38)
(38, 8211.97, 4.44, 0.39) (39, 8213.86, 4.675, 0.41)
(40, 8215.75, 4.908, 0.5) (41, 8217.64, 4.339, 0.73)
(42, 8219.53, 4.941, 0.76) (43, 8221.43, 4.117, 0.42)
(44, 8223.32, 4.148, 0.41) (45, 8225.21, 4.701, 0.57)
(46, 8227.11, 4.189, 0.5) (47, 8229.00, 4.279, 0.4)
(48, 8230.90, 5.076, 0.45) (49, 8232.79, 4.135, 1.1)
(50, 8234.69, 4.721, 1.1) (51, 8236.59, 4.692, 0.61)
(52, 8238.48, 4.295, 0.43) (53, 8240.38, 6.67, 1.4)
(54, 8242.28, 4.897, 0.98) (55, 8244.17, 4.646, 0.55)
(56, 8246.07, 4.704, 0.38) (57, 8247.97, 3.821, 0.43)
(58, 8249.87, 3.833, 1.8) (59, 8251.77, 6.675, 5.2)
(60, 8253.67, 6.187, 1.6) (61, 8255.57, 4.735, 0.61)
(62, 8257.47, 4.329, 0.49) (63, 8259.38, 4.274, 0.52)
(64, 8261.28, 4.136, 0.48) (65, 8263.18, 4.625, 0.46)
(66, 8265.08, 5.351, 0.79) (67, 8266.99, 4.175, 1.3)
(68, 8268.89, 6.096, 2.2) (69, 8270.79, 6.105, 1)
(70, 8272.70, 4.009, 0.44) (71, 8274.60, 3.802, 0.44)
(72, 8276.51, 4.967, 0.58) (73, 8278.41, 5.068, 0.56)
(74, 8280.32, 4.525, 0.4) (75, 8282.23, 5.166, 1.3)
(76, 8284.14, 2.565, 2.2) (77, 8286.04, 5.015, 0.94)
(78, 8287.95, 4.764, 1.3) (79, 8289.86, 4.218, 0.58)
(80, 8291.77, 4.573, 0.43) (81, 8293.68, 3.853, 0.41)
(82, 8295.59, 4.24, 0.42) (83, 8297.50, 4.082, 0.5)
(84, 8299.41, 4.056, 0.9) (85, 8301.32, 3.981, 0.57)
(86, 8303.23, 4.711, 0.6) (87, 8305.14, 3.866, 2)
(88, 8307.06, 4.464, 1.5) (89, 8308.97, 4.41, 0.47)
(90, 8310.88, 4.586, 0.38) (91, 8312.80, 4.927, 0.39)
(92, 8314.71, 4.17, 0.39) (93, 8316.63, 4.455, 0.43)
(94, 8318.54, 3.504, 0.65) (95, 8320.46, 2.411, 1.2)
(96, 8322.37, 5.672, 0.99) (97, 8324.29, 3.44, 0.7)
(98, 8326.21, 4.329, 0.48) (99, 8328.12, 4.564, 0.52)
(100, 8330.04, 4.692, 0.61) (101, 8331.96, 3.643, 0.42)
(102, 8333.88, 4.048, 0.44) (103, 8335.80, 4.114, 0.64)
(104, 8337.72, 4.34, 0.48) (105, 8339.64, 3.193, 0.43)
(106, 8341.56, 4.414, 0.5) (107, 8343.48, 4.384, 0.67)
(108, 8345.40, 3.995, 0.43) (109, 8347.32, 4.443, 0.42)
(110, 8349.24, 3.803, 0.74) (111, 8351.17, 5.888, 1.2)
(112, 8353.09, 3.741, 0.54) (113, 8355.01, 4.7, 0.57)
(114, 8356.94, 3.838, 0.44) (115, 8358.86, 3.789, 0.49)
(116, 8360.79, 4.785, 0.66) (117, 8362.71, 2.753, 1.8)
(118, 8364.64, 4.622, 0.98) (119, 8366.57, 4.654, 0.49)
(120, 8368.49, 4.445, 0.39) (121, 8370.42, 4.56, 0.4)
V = -3.3 angstrom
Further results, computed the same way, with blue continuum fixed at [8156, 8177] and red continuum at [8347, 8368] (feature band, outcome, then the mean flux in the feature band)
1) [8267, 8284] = -1.9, 4.81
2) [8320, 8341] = 1.0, 4.09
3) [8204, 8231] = -0.8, 4.5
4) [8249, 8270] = -3.0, 4.96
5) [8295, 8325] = 0.8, 4.19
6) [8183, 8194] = -0.6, 4.61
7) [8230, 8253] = -2.7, 4.86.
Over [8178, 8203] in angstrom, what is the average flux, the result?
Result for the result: 4.61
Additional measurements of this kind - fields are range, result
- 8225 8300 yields 4.66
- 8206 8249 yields 4.57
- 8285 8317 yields 4.37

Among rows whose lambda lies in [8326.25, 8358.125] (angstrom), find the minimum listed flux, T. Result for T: 3.193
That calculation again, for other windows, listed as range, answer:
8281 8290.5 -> 2.565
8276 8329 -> 2.411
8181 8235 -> -2.208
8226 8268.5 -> 3.821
